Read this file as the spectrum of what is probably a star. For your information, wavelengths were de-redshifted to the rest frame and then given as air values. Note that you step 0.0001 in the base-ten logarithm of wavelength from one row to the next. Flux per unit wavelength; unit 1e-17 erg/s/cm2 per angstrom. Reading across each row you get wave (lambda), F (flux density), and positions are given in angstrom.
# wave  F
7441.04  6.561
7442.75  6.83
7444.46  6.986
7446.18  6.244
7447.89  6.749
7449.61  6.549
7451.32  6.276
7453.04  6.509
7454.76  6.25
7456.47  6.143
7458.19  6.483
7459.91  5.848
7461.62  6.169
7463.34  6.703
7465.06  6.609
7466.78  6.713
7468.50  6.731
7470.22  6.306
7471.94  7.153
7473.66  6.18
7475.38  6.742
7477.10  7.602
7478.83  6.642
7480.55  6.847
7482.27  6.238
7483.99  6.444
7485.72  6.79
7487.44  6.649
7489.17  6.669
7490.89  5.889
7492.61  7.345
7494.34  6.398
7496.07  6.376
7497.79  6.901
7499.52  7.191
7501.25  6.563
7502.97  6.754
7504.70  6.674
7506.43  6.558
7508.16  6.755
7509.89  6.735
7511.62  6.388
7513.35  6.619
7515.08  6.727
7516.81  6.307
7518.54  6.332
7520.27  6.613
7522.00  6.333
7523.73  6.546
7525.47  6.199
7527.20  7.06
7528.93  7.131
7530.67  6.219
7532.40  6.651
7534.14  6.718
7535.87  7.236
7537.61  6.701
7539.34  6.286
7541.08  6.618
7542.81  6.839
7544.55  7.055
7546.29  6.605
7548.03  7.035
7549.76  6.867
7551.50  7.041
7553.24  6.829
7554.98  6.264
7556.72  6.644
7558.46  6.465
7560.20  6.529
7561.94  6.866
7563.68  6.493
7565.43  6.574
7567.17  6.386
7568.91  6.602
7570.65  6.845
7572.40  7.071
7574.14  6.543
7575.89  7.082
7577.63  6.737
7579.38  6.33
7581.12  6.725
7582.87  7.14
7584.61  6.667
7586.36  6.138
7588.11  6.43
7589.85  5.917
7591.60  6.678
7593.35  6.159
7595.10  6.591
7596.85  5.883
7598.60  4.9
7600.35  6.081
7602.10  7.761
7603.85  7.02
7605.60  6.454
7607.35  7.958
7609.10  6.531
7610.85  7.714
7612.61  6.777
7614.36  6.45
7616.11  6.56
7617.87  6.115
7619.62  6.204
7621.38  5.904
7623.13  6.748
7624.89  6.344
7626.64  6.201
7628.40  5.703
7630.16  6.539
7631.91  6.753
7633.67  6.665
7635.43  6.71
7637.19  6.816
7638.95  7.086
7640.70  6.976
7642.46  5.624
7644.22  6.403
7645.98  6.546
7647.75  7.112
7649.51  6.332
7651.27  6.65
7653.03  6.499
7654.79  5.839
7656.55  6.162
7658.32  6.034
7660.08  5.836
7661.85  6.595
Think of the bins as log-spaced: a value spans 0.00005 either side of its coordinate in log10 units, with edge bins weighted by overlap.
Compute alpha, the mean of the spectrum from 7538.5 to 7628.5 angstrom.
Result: 6.59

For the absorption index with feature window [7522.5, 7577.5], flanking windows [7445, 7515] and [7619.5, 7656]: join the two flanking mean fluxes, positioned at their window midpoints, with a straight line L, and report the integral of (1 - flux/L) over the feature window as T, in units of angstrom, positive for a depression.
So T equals -1.5 angstrom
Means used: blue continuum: 6.59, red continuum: 6.46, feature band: 6.71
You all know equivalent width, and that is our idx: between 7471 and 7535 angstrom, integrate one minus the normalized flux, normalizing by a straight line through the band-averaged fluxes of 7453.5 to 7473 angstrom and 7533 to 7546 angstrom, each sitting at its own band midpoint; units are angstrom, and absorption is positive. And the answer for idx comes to -0.3 angstrom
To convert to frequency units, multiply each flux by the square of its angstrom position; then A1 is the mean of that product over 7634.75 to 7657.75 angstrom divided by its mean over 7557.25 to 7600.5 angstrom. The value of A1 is 1.02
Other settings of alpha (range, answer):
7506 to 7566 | 6.65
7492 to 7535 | 6.64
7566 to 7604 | 6.52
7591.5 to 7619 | 6.6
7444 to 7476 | 6.48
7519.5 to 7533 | 6.59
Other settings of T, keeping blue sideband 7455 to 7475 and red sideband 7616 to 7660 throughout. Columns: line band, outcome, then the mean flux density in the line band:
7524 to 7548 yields -1.1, 6.72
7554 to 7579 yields -0.8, 6.64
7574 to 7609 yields -0.7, 6.56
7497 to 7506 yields -0.5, 6.8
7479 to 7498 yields -0.4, 6.59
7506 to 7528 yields -0.4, 6.55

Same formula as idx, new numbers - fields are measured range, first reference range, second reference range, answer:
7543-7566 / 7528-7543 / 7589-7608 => -0.28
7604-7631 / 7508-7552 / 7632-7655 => 0.19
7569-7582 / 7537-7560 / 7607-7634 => -0.21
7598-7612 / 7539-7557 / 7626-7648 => -0.48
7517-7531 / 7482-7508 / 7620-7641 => 0.13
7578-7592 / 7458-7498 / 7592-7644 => 0.08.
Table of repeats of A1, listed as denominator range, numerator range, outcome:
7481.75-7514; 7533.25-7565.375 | 1.03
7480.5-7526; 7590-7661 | 1.02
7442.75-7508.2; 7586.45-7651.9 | 1.03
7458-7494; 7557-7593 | 1.03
